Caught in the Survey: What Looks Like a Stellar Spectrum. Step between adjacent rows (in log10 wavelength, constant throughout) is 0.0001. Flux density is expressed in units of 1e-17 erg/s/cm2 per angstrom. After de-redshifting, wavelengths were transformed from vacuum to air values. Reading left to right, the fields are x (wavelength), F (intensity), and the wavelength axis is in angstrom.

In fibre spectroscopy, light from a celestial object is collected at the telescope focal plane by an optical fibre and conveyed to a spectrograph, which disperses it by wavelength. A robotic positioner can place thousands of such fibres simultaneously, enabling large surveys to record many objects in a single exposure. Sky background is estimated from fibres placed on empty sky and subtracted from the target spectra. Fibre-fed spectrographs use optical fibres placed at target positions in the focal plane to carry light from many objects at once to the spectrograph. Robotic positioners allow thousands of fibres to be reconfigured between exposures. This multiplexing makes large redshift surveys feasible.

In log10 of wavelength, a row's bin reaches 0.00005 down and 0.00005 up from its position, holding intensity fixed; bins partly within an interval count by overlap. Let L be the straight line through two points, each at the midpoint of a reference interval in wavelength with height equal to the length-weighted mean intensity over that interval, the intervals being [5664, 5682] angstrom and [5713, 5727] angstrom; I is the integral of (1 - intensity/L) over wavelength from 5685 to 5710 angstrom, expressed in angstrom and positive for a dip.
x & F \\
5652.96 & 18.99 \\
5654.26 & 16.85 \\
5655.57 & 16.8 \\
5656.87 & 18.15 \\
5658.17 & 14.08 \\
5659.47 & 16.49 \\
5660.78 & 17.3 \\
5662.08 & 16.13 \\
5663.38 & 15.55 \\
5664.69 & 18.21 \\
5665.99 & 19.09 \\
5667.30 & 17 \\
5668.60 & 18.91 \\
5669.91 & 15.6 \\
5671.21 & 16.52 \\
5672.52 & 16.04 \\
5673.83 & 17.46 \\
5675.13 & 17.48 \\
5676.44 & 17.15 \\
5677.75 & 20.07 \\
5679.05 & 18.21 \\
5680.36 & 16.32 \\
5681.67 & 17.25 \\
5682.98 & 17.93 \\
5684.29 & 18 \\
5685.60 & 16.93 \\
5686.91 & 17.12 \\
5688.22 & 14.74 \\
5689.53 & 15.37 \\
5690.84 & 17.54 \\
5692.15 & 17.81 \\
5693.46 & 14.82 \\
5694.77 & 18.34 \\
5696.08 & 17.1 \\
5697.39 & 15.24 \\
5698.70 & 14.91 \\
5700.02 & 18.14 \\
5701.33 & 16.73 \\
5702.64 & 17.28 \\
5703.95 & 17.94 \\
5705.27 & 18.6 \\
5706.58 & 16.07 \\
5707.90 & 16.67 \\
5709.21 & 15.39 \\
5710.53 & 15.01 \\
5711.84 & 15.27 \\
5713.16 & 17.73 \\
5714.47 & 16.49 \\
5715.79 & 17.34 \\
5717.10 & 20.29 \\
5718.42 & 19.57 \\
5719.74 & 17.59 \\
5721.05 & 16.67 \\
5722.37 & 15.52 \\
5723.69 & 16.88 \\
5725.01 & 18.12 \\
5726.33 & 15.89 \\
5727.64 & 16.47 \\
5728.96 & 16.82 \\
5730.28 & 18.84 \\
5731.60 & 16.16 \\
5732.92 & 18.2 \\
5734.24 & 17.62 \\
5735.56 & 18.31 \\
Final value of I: 1.2 angstrom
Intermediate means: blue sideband 17.5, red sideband 17.5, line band 16.7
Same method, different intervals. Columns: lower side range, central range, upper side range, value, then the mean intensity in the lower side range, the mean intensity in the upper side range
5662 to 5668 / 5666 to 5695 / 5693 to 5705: -0.1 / 17.3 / 16.8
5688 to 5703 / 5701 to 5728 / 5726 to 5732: -0.4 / 16.5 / 16.9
